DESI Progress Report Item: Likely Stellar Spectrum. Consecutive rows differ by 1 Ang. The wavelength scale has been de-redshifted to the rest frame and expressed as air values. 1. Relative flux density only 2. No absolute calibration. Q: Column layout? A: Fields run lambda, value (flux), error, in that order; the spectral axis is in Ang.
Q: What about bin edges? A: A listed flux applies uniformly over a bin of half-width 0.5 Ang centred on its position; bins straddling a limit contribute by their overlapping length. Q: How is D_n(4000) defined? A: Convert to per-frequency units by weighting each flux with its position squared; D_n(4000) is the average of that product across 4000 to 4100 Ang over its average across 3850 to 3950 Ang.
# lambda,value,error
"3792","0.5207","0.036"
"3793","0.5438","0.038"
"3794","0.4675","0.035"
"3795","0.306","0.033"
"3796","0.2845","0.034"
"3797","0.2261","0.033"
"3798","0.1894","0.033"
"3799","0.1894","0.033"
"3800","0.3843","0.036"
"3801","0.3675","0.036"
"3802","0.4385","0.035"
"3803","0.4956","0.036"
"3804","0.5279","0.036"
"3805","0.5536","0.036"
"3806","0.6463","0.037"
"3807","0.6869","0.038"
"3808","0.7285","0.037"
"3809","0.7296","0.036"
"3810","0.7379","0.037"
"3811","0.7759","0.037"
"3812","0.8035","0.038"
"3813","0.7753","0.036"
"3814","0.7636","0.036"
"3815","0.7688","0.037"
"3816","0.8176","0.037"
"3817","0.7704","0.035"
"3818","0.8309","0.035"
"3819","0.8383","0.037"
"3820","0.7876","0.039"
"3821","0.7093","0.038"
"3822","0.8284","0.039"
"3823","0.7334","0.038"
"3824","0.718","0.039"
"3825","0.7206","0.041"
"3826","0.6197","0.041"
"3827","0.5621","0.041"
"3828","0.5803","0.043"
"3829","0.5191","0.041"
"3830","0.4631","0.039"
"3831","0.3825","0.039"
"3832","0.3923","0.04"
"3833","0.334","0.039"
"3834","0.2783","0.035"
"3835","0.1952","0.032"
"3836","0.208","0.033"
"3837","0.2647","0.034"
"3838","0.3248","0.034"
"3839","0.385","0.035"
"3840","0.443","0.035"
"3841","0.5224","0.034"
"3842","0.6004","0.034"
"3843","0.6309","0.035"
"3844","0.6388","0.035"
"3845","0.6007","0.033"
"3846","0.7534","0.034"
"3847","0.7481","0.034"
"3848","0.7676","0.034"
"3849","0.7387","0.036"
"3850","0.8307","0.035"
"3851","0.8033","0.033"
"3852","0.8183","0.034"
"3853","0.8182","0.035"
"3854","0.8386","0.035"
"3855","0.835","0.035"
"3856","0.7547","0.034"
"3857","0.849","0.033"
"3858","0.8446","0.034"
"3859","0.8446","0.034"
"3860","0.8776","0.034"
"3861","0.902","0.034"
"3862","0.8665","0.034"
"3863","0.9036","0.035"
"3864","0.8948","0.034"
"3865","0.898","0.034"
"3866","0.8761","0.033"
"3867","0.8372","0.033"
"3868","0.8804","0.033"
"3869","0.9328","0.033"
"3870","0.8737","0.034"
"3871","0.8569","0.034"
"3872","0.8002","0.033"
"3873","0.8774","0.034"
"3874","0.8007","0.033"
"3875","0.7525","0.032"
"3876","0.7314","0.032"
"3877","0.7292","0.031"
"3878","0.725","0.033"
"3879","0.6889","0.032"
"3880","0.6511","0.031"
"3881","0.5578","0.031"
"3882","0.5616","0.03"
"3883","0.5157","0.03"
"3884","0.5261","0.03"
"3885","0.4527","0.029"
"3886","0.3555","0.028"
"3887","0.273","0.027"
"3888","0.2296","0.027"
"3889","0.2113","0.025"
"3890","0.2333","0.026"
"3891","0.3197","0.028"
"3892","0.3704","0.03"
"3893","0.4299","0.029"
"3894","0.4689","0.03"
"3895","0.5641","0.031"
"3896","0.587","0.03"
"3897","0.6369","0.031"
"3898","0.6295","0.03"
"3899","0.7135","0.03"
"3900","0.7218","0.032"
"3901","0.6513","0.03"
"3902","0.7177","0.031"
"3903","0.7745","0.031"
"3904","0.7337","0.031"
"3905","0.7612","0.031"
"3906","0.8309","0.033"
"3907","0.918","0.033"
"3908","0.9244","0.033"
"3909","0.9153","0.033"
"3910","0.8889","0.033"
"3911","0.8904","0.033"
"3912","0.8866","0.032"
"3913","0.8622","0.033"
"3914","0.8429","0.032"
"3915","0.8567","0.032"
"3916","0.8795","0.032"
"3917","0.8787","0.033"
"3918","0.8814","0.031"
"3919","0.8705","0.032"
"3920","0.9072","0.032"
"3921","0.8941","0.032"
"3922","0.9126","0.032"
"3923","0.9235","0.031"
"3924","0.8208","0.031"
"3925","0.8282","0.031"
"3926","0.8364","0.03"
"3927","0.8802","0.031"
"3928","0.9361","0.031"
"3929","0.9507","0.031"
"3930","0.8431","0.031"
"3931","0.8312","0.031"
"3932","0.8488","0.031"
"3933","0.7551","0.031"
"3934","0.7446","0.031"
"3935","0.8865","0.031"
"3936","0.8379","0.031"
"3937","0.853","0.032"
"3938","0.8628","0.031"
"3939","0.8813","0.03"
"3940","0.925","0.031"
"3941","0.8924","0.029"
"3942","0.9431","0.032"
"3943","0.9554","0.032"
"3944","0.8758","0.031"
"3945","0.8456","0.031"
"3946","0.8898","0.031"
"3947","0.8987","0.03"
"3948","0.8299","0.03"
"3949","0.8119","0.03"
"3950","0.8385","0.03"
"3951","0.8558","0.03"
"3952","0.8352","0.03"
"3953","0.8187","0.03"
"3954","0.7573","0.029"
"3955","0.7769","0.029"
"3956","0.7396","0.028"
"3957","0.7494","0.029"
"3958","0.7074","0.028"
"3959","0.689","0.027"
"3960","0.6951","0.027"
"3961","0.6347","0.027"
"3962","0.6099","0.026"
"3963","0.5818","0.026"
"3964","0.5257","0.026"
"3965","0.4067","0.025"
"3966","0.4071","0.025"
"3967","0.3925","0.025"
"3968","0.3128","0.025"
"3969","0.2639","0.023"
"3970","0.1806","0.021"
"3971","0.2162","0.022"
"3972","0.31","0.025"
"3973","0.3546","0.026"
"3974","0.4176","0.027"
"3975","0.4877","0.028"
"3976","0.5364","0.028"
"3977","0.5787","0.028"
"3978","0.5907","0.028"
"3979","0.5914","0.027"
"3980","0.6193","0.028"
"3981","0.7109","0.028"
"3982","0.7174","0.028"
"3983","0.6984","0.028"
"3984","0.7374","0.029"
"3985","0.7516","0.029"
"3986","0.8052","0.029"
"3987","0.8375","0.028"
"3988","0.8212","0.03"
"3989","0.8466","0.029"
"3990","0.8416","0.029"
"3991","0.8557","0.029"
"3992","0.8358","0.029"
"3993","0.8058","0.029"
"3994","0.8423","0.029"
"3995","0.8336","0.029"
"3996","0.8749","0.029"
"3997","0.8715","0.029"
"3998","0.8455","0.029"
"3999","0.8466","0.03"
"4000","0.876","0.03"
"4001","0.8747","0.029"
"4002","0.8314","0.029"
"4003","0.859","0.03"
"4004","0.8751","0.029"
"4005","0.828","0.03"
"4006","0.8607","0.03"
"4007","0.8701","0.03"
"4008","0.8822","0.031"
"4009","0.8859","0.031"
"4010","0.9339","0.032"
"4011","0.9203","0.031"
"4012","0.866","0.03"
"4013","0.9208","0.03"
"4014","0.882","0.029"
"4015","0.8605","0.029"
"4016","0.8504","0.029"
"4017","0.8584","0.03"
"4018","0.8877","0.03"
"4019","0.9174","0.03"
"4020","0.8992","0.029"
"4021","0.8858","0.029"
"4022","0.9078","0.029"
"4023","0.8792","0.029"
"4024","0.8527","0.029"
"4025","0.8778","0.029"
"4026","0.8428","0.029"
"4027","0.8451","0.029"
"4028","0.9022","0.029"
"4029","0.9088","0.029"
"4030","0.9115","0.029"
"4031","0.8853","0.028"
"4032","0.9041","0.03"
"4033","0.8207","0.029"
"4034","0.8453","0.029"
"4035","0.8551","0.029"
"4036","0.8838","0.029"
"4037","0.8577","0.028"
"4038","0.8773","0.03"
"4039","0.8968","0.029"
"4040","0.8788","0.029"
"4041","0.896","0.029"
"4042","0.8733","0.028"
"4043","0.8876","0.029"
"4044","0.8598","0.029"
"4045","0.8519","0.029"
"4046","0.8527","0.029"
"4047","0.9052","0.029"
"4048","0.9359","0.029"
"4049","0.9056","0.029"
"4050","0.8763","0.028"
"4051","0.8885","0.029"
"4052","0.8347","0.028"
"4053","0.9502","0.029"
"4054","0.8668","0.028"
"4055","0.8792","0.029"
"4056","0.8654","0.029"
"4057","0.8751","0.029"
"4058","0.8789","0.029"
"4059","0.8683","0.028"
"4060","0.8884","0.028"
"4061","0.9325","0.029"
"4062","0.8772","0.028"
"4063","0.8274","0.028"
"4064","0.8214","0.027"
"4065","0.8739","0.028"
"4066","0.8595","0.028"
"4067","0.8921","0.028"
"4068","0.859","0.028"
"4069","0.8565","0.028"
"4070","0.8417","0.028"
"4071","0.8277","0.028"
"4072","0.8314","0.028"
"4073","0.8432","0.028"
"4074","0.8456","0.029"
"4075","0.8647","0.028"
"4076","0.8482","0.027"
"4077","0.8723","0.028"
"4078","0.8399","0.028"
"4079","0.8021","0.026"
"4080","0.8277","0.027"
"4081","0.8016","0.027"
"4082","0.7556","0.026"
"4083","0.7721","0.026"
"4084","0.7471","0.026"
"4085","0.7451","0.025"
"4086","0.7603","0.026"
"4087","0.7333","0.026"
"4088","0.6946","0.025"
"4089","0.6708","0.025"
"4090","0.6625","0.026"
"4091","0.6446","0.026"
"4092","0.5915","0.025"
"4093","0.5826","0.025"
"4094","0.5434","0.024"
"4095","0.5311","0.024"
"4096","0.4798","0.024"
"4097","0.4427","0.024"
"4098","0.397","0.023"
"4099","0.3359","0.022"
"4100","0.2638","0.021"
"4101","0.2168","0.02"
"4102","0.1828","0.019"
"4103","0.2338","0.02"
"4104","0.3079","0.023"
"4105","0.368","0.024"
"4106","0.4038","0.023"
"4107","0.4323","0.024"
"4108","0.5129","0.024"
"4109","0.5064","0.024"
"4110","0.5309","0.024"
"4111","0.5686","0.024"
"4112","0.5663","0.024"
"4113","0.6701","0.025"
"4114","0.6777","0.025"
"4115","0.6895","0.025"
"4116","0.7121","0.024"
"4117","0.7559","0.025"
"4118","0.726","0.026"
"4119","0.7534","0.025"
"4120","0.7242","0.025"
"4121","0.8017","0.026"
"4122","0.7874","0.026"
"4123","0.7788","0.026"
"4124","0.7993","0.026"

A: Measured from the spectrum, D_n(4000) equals 1.1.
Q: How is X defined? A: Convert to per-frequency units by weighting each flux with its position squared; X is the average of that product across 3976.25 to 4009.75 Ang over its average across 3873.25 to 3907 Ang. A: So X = 1.5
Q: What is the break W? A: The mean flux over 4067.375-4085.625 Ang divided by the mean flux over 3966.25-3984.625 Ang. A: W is 1.69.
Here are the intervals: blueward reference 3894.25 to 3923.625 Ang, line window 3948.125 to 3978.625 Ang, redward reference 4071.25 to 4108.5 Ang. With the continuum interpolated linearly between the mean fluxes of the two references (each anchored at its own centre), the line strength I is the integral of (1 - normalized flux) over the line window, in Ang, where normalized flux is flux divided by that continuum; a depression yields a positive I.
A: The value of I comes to 7.2 Ang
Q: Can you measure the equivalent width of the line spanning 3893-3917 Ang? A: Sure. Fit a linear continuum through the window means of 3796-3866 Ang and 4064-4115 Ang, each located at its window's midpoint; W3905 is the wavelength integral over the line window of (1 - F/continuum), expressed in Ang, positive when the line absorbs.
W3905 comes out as -4.67 Ang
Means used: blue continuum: 0.638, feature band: 0.763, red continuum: 0.641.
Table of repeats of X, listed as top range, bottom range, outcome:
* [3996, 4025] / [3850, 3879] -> 1.13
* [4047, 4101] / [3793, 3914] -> 1.32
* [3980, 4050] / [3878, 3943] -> 1.24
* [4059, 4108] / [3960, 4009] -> 1.05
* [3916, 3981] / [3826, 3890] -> 1.18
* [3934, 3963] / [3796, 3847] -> 1.54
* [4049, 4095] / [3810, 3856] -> 1.43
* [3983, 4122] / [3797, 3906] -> 1.35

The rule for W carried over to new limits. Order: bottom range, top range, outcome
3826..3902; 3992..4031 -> 1.39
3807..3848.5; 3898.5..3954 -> 1.39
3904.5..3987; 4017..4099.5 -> 1.09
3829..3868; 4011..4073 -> 1.33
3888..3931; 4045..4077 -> 1.16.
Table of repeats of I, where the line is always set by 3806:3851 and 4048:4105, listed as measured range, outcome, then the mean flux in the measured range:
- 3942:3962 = -3.7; 0.799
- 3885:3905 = 4.3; 0.511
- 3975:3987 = 0.3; 0.667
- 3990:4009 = -4.4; 0.854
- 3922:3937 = -4.3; 0.854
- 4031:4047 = -3.6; 0.871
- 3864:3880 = -4.3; 0.815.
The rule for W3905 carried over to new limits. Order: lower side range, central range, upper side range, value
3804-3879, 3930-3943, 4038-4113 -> -2.7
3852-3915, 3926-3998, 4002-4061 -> 6.9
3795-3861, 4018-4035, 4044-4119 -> -4.7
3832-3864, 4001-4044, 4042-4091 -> -4.2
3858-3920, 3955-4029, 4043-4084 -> 6.4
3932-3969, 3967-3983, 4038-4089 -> 6.3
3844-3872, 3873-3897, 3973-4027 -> 8.8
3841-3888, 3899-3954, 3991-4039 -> -4.1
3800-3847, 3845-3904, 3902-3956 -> 1.6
